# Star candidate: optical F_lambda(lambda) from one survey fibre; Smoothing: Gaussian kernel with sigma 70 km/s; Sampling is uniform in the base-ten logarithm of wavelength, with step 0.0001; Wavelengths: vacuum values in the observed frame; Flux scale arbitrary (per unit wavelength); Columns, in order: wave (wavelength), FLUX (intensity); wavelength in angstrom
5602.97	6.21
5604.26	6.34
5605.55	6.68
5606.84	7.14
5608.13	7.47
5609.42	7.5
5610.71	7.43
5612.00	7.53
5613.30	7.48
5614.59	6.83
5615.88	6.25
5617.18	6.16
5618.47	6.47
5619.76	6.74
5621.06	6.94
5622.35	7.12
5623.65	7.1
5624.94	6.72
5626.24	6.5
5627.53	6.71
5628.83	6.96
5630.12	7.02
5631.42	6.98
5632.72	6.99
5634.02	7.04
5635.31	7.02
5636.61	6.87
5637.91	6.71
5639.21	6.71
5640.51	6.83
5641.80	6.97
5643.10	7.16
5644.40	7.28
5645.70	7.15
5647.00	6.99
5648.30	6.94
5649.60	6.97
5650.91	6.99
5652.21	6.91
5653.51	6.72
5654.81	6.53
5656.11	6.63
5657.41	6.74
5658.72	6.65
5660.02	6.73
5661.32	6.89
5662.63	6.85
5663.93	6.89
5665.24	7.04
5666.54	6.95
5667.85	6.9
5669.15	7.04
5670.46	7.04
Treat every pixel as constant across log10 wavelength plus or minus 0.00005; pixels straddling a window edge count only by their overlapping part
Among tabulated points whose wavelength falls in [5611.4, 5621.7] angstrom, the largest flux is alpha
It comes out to 7.53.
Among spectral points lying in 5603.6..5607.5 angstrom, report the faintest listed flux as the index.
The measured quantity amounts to 6.34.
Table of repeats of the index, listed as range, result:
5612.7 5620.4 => 6.16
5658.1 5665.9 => 6.65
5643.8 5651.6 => 6.94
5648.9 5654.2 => 6.72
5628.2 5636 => 6.96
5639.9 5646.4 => 6.83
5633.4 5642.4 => 6.71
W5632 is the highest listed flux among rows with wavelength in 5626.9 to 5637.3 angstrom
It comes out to 7.04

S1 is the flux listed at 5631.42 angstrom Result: 6.98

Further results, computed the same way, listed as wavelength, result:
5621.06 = 6.94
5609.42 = 7.5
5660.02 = 6.73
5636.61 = 6.87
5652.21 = 6.91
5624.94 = 6.72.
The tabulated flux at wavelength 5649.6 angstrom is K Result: 6.97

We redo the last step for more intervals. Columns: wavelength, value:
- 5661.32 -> 6.89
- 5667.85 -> 6.9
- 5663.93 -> 6.89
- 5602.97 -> 6.21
